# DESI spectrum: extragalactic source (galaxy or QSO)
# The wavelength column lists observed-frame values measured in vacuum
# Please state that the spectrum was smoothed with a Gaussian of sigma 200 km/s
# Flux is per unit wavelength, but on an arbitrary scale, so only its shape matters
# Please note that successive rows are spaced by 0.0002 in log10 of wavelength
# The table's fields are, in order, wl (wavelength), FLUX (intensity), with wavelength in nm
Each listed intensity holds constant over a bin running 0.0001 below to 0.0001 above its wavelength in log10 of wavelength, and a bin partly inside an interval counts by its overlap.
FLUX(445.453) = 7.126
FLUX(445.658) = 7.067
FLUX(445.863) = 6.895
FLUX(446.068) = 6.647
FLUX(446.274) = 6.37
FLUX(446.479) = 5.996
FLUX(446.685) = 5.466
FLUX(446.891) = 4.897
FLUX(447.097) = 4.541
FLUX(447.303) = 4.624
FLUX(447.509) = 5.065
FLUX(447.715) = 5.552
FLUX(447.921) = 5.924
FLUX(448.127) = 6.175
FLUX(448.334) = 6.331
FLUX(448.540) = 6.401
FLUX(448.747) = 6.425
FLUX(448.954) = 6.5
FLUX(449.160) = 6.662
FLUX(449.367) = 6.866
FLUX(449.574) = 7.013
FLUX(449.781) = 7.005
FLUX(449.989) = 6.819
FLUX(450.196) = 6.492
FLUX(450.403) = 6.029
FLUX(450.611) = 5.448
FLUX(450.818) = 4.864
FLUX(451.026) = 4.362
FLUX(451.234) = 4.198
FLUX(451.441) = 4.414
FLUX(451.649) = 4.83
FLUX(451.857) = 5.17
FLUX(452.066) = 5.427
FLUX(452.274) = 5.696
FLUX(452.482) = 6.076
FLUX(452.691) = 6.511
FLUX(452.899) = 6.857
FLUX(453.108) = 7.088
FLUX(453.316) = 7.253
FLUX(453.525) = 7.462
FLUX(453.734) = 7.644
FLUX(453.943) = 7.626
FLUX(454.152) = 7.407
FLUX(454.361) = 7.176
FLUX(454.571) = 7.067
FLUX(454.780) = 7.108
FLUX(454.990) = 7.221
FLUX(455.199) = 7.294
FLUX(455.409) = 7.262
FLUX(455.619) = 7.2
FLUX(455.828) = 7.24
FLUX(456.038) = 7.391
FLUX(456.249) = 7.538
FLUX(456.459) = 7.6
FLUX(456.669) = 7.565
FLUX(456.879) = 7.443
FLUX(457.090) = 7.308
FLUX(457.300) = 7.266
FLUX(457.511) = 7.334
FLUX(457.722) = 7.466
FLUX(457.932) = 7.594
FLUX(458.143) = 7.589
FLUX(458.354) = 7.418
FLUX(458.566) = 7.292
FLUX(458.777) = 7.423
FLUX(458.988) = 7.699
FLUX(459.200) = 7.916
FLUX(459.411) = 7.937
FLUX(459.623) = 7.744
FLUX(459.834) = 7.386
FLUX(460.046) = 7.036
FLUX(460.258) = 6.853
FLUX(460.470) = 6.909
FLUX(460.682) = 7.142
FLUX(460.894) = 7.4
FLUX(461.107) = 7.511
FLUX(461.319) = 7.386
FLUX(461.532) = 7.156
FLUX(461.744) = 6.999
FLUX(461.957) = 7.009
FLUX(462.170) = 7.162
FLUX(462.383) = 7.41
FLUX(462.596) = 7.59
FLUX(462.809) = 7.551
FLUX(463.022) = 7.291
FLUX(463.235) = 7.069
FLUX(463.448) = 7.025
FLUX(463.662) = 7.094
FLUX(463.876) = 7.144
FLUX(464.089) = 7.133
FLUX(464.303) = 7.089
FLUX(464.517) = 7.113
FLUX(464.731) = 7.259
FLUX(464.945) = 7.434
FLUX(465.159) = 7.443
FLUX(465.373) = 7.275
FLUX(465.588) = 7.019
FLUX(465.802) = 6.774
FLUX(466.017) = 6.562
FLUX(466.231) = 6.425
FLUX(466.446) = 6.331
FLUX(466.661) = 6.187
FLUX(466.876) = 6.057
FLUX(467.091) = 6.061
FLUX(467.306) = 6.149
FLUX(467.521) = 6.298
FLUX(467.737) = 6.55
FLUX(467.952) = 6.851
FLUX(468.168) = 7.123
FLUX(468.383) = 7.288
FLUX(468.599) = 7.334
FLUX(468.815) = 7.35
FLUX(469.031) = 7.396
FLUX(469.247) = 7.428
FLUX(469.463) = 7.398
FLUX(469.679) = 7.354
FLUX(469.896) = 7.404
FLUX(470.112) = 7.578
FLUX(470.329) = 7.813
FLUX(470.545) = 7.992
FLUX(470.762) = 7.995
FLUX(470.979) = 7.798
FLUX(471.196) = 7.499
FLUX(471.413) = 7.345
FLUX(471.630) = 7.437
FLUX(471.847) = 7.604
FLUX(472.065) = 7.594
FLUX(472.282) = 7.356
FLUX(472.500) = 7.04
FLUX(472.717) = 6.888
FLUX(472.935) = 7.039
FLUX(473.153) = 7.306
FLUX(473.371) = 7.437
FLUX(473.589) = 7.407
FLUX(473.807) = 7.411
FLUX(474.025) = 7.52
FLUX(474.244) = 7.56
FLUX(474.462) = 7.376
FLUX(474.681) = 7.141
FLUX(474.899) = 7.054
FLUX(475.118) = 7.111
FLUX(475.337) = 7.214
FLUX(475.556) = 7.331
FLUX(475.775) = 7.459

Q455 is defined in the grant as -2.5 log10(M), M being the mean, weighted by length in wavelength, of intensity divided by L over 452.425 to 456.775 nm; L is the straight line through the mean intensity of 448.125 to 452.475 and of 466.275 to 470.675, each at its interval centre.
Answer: -0.18 mag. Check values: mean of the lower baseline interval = 5.86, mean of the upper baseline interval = 6.99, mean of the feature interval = 7.23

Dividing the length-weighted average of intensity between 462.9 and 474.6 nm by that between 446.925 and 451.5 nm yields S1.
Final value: 1.23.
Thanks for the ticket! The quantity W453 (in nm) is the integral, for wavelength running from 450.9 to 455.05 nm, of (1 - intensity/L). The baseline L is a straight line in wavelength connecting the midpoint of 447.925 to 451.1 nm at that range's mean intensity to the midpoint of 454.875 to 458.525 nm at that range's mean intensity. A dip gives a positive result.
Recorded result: 0.31 nm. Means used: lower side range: 6.23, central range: 6.31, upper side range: 7.39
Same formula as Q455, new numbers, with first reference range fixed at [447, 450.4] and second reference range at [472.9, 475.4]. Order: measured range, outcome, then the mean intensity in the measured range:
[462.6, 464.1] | -0.06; 7.22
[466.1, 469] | 0.06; 6.64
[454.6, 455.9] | -0.12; 7.22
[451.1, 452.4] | 0.26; 4.96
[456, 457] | -0.16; 7.51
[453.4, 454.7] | -0.16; 7.39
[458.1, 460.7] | -0.12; 7.42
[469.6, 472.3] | -0.07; 7.61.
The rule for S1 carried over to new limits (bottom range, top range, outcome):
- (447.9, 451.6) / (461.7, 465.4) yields 1.21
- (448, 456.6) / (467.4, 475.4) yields 1.12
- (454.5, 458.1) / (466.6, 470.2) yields 0.94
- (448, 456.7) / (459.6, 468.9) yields 1.07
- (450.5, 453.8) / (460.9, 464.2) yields 1.25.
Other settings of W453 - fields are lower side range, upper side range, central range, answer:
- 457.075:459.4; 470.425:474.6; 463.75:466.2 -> 0.13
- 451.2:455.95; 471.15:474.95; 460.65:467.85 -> 0.04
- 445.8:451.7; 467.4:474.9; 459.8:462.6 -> -0.22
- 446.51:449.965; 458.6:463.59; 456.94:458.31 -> -0.09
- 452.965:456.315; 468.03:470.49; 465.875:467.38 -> 0.23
